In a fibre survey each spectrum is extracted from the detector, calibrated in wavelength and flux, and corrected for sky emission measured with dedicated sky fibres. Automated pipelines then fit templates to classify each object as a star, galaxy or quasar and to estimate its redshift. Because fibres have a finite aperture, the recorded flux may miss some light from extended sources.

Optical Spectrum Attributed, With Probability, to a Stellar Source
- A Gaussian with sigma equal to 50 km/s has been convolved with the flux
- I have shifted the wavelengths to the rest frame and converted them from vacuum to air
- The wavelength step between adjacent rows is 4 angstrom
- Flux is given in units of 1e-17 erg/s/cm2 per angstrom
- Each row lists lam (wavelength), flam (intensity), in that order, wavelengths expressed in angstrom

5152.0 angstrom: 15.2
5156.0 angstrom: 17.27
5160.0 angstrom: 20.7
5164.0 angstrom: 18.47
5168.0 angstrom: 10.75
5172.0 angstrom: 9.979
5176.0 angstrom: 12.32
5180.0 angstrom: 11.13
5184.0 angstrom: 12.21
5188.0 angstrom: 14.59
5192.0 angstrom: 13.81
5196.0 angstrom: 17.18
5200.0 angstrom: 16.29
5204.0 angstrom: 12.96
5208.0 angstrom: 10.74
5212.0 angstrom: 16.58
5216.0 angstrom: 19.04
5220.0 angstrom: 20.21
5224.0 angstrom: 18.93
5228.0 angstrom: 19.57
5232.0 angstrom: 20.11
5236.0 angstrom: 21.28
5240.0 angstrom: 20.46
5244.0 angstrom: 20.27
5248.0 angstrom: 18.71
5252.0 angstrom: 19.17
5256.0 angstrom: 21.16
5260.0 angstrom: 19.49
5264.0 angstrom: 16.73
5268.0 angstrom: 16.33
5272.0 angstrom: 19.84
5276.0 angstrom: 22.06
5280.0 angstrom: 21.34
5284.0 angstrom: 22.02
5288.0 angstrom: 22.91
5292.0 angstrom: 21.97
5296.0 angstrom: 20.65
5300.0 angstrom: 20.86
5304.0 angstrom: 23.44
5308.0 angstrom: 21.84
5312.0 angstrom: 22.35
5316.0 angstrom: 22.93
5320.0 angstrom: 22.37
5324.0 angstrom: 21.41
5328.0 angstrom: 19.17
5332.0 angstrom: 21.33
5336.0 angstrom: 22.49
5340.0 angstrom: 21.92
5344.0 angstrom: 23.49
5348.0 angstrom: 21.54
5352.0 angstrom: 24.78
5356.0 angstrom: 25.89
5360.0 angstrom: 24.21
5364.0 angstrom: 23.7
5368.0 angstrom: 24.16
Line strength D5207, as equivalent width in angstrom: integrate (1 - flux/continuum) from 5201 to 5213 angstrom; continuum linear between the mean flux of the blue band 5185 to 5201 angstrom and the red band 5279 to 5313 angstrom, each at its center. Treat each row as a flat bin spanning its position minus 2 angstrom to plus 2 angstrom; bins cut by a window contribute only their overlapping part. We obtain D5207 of 2.0 angstrom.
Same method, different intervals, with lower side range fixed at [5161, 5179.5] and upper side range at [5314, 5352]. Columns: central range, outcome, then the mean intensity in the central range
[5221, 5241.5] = -4.5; 20.1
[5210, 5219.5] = -1.6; 18.2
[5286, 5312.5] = -2.4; 22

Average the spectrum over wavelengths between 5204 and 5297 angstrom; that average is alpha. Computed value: 19.4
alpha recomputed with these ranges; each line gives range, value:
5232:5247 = 20.5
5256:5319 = 21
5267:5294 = 21.1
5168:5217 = 13.7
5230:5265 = 19.8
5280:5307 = 21.9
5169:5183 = 11.2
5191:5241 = 17.5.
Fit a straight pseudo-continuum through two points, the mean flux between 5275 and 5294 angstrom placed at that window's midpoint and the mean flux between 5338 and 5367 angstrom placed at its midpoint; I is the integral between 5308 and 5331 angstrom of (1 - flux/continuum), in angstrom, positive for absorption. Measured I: 1.2 angstrom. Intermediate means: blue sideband 22.1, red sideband 23.7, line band 21.6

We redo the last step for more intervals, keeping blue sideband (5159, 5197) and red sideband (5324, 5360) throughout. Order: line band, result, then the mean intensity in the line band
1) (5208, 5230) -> -2.8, 18.1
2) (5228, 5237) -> -1.9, 20.4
